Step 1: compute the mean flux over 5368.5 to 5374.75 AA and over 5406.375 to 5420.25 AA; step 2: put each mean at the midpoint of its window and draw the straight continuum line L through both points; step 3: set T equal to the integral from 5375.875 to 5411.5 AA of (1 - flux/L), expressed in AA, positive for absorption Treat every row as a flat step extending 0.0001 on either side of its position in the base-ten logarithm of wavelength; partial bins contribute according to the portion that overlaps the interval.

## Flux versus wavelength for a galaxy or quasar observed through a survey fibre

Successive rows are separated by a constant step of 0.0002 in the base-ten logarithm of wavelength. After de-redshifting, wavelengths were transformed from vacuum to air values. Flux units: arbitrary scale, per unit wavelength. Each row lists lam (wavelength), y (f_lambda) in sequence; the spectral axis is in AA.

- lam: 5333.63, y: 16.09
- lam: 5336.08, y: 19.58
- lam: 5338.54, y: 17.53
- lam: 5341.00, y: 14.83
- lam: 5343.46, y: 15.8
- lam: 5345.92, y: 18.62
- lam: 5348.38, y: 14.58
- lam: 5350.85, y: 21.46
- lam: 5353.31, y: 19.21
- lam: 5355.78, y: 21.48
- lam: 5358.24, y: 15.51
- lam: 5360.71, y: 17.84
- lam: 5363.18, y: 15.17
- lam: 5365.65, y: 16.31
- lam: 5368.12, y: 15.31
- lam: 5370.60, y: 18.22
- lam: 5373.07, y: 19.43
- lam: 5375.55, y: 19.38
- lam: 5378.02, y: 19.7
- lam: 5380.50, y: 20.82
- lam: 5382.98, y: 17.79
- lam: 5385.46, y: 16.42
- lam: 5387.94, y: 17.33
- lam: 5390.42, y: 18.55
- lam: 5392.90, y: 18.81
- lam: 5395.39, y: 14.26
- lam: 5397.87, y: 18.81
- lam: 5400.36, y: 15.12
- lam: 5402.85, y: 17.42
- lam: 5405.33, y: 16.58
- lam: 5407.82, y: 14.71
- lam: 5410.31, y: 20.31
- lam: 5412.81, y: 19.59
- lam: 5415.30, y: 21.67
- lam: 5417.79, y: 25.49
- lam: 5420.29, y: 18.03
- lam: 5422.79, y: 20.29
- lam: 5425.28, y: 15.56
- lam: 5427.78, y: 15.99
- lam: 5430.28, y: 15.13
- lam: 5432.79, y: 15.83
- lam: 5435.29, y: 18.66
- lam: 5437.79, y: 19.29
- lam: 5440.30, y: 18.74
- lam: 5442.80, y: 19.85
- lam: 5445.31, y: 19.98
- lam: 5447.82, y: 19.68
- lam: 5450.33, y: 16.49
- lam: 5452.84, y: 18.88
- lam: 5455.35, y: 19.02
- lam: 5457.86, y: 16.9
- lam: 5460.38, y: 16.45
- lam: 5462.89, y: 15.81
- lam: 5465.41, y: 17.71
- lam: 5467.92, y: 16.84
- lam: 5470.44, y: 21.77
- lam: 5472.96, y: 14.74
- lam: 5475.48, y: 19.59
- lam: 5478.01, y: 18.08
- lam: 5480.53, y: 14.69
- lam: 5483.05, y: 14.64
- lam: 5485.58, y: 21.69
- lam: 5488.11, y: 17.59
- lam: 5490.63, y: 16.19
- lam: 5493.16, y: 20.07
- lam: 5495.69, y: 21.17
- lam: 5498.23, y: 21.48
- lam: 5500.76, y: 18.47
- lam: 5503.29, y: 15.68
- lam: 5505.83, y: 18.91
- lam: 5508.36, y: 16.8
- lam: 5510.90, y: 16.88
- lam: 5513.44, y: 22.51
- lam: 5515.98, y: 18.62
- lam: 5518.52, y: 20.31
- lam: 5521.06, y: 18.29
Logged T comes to 2.9 AA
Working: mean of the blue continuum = 18.4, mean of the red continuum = 20.1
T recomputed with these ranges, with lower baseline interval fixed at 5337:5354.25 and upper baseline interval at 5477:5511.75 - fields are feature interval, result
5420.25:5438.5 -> 0.5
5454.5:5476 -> 0.4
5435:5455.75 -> -1.3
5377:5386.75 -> -0.6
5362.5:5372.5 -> 0.6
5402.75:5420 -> -1.7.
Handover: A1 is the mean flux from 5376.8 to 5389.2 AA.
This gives 18.4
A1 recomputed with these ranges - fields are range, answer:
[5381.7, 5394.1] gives 17.8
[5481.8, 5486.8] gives 18.1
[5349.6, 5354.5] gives 20.3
